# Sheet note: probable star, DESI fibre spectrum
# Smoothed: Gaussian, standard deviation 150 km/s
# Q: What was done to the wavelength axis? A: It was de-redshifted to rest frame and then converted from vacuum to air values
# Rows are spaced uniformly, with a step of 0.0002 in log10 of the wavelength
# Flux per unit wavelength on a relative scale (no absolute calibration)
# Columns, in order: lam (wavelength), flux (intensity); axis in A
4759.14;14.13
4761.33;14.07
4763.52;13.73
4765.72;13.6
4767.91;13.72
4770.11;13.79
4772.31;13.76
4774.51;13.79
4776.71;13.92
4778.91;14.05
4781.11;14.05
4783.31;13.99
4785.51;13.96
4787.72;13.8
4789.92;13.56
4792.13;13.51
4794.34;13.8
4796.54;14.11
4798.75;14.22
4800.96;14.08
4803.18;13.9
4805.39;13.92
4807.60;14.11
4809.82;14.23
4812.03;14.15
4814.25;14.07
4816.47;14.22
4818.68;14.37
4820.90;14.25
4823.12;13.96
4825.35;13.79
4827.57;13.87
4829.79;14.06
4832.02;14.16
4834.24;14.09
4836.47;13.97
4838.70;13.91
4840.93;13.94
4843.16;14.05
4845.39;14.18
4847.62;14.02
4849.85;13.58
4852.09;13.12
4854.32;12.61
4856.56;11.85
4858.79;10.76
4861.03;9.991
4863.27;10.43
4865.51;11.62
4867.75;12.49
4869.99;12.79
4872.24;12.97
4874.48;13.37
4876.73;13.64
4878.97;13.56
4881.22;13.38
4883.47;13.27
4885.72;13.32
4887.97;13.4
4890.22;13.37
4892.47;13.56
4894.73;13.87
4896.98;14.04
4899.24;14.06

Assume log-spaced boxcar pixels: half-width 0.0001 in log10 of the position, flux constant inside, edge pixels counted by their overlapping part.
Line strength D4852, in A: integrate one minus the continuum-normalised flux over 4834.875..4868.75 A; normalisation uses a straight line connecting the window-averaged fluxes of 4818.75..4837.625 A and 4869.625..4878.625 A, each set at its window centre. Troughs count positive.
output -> 2.3 A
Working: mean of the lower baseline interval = 14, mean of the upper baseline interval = 13.3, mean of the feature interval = 12.7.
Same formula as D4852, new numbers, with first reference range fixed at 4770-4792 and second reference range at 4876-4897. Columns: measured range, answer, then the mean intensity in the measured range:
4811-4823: -0.4 A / 14.2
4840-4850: -0.3 A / 14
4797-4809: -0.2 A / 14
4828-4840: -0.3 A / 14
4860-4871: 1.7 A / 11.5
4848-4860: 1.0 A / 12.5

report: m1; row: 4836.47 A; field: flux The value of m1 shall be 13.97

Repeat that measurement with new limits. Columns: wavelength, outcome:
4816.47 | 14.22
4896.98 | 14.04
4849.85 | 13.58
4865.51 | 11.62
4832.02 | 14.16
